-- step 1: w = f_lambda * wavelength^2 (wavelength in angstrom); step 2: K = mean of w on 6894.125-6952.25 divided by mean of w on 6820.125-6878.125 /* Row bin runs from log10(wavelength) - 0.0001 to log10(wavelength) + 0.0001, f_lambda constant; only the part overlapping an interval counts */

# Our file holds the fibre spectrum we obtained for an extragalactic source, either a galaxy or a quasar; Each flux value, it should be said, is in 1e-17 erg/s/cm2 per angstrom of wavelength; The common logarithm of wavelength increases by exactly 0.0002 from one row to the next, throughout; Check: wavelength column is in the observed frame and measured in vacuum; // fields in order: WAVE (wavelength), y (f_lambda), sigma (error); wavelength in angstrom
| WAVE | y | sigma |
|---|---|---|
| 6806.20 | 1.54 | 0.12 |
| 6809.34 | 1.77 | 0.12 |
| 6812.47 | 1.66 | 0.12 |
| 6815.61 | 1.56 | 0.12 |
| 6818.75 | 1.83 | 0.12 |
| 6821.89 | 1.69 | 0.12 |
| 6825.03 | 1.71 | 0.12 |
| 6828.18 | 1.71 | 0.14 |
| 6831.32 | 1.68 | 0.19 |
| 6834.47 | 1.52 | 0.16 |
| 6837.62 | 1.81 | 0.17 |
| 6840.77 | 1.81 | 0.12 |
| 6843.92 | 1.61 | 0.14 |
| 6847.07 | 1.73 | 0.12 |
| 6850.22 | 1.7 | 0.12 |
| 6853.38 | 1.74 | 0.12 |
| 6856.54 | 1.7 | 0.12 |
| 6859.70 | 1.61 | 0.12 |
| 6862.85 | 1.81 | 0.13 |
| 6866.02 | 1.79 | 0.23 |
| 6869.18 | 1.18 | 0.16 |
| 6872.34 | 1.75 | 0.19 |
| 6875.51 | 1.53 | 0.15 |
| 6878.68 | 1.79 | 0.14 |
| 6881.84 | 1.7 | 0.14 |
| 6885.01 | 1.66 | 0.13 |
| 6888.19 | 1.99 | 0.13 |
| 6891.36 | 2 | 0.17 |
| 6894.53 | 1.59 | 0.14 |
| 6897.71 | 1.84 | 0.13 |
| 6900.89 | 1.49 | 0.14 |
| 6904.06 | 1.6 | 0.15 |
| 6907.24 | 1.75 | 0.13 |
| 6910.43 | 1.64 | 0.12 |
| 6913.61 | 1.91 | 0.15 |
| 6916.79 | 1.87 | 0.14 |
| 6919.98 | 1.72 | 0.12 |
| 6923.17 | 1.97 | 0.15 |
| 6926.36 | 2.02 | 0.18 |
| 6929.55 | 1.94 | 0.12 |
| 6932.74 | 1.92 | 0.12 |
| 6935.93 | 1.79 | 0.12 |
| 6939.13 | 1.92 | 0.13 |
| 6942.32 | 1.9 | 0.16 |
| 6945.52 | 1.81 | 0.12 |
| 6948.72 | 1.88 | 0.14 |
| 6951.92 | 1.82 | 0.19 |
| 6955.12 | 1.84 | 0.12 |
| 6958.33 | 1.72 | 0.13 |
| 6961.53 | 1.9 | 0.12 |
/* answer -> 1.11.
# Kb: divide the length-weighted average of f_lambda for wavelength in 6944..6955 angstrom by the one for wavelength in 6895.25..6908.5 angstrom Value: 1.11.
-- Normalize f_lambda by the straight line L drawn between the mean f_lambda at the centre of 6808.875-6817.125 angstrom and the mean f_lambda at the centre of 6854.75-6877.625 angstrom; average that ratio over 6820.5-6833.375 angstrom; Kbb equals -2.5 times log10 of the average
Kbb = -0.03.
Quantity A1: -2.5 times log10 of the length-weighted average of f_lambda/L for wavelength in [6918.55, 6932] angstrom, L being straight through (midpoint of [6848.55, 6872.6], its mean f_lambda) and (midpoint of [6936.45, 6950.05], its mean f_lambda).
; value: -0.05 mag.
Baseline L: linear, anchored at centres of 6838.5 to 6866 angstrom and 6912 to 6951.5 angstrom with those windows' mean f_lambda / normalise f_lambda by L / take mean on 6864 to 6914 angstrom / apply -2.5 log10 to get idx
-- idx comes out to 0.062 mag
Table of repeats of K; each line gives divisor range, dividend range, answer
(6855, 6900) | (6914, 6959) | 1.11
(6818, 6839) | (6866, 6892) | 1.01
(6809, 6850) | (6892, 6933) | 1.08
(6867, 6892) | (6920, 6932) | 1.16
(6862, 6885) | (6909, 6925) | 1.12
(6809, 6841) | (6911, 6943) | 1.15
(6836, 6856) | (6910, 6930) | 1.11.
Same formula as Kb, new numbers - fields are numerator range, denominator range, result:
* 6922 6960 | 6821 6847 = 1.11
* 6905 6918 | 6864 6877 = 1.13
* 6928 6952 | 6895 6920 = 1.09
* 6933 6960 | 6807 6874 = 1.09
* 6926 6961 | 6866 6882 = 1.16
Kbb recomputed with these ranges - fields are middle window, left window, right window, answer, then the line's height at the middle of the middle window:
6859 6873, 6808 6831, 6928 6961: 0.09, 1.76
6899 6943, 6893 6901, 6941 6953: -0.04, 1.76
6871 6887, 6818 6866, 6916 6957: 0.05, 1.78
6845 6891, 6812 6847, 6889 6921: 0.01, 1.72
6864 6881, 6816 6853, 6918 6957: 0.10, 1.77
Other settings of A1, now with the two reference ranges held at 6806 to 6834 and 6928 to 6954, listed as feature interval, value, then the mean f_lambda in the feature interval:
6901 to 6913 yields 0.098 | 1.66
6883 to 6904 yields 0.030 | 1.75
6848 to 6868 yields 0.018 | 1.71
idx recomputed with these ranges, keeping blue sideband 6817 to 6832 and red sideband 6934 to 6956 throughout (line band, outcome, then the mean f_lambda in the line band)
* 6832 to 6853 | 0.03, 1.7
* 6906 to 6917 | 0.02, 1.78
